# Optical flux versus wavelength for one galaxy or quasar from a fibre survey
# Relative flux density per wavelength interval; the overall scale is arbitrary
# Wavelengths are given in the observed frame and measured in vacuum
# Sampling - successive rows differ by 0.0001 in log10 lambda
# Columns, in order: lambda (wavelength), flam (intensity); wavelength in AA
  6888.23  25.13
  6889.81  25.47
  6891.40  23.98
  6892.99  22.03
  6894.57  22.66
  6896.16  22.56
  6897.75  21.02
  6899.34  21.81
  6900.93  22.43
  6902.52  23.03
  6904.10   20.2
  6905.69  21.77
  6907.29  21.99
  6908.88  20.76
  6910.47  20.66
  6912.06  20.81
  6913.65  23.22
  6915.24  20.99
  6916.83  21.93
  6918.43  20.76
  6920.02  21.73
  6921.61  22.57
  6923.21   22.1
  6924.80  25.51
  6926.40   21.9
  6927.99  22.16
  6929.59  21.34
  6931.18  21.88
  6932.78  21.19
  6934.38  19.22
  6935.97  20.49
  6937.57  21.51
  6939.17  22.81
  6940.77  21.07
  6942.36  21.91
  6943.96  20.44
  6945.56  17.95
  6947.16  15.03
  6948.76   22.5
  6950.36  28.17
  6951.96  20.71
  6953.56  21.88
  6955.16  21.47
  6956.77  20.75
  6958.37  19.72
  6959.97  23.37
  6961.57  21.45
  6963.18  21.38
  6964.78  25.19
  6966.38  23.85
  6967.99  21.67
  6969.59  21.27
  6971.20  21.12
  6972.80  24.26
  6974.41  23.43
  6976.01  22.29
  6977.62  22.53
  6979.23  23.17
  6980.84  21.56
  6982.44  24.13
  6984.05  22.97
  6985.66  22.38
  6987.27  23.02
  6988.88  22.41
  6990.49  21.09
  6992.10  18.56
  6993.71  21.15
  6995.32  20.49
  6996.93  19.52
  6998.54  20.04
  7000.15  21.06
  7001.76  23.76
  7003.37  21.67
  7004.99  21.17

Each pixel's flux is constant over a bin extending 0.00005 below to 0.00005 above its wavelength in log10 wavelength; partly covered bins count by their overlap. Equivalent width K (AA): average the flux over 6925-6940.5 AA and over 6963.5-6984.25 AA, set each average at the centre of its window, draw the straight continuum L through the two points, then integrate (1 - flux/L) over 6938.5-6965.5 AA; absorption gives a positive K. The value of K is 0.79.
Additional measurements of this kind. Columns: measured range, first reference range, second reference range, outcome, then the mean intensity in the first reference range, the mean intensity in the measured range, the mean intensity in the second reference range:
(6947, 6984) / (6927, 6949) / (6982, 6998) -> -2.2 AA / 20.6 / 22.4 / 21.5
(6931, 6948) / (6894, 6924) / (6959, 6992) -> 1.4 AA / 21.7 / 20.3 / 22.5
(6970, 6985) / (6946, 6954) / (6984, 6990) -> -0.3 AA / 21.5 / 22.8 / 22.6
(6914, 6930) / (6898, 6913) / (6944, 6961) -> -0.6 AA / 21.5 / 22.1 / 21.1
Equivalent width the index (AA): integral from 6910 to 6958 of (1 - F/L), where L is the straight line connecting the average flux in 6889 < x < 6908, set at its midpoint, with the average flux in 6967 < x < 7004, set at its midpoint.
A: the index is 1.6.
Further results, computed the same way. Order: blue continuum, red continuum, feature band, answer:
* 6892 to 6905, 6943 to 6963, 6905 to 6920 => 0.2 AA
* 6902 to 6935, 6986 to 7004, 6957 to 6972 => -0.5 AA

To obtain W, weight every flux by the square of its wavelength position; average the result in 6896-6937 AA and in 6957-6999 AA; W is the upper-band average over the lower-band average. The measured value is 1.0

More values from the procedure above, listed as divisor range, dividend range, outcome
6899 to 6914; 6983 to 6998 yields 1.01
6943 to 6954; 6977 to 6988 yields 1.10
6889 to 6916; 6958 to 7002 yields 1.02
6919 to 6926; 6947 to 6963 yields 0.96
